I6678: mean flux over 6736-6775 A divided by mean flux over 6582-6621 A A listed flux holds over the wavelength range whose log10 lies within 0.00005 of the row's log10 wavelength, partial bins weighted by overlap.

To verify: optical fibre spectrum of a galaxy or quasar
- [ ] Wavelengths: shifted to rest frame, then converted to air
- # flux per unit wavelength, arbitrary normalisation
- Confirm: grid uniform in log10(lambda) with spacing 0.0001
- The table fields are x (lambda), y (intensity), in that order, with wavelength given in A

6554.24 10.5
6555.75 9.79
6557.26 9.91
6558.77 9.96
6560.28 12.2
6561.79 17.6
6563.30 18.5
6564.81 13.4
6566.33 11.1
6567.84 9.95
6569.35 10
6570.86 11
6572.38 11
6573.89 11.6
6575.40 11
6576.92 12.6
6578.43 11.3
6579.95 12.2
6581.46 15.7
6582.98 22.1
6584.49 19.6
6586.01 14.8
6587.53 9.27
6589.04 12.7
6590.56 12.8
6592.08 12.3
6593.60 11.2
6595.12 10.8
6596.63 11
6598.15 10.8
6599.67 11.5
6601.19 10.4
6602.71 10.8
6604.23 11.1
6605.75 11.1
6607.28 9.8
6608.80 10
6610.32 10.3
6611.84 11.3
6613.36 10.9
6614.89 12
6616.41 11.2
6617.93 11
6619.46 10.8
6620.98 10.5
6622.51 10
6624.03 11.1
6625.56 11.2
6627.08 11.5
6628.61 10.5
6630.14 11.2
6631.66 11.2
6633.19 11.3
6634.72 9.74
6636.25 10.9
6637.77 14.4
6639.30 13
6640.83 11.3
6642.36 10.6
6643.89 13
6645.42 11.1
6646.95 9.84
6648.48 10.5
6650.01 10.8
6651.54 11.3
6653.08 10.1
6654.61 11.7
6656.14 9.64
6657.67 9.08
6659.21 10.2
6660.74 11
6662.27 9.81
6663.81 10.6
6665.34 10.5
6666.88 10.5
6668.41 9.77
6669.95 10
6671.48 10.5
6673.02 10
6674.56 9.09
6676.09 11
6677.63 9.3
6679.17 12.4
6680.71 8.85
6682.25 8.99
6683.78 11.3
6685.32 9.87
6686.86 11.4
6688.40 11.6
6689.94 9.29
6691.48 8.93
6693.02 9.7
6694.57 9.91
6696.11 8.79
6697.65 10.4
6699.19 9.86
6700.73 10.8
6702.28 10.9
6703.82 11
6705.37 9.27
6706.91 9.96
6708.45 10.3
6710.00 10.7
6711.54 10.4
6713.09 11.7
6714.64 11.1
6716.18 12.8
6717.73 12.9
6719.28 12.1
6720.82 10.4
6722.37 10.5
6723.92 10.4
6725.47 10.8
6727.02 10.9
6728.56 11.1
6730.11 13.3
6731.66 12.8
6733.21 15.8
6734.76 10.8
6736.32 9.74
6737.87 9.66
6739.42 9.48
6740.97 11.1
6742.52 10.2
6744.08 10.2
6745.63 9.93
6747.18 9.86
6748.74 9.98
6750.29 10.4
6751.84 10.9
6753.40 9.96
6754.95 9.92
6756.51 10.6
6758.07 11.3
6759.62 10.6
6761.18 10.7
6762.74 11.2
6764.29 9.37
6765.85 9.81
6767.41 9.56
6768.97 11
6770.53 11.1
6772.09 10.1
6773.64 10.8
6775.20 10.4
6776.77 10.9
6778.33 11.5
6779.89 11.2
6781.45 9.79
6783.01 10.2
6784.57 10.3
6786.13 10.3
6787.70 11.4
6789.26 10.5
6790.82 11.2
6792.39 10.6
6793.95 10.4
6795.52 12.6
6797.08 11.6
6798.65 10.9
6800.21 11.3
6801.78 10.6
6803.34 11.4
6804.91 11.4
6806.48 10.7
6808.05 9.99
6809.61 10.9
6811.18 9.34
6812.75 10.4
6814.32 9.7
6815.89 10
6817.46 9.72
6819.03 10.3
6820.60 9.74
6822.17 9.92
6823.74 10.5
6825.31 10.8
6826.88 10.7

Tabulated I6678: 0.86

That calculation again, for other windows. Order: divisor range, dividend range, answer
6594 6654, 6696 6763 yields 0.98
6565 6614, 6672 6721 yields 0.88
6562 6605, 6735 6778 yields 0.82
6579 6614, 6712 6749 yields 0.91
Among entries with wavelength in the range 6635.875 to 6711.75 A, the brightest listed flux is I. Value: 14.4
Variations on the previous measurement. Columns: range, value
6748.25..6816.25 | 12.6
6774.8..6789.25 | 11.5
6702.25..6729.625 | 12.9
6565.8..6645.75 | 22.1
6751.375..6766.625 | 11.3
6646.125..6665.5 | 11.7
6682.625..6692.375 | 11.6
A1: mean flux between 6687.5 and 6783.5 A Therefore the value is 10.7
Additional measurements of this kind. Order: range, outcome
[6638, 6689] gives 10.6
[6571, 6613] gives 12.2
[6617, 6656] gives 11.1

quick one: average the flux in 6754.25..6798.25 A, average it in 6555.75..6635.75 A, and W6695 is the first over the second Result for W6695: 0.90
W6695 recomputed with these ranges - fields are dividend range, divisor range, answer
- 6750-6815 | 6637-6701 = 1.01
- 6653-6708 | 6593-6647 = 0.92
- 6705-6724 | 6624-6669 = 1.01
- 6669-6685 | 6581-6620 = 0.84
